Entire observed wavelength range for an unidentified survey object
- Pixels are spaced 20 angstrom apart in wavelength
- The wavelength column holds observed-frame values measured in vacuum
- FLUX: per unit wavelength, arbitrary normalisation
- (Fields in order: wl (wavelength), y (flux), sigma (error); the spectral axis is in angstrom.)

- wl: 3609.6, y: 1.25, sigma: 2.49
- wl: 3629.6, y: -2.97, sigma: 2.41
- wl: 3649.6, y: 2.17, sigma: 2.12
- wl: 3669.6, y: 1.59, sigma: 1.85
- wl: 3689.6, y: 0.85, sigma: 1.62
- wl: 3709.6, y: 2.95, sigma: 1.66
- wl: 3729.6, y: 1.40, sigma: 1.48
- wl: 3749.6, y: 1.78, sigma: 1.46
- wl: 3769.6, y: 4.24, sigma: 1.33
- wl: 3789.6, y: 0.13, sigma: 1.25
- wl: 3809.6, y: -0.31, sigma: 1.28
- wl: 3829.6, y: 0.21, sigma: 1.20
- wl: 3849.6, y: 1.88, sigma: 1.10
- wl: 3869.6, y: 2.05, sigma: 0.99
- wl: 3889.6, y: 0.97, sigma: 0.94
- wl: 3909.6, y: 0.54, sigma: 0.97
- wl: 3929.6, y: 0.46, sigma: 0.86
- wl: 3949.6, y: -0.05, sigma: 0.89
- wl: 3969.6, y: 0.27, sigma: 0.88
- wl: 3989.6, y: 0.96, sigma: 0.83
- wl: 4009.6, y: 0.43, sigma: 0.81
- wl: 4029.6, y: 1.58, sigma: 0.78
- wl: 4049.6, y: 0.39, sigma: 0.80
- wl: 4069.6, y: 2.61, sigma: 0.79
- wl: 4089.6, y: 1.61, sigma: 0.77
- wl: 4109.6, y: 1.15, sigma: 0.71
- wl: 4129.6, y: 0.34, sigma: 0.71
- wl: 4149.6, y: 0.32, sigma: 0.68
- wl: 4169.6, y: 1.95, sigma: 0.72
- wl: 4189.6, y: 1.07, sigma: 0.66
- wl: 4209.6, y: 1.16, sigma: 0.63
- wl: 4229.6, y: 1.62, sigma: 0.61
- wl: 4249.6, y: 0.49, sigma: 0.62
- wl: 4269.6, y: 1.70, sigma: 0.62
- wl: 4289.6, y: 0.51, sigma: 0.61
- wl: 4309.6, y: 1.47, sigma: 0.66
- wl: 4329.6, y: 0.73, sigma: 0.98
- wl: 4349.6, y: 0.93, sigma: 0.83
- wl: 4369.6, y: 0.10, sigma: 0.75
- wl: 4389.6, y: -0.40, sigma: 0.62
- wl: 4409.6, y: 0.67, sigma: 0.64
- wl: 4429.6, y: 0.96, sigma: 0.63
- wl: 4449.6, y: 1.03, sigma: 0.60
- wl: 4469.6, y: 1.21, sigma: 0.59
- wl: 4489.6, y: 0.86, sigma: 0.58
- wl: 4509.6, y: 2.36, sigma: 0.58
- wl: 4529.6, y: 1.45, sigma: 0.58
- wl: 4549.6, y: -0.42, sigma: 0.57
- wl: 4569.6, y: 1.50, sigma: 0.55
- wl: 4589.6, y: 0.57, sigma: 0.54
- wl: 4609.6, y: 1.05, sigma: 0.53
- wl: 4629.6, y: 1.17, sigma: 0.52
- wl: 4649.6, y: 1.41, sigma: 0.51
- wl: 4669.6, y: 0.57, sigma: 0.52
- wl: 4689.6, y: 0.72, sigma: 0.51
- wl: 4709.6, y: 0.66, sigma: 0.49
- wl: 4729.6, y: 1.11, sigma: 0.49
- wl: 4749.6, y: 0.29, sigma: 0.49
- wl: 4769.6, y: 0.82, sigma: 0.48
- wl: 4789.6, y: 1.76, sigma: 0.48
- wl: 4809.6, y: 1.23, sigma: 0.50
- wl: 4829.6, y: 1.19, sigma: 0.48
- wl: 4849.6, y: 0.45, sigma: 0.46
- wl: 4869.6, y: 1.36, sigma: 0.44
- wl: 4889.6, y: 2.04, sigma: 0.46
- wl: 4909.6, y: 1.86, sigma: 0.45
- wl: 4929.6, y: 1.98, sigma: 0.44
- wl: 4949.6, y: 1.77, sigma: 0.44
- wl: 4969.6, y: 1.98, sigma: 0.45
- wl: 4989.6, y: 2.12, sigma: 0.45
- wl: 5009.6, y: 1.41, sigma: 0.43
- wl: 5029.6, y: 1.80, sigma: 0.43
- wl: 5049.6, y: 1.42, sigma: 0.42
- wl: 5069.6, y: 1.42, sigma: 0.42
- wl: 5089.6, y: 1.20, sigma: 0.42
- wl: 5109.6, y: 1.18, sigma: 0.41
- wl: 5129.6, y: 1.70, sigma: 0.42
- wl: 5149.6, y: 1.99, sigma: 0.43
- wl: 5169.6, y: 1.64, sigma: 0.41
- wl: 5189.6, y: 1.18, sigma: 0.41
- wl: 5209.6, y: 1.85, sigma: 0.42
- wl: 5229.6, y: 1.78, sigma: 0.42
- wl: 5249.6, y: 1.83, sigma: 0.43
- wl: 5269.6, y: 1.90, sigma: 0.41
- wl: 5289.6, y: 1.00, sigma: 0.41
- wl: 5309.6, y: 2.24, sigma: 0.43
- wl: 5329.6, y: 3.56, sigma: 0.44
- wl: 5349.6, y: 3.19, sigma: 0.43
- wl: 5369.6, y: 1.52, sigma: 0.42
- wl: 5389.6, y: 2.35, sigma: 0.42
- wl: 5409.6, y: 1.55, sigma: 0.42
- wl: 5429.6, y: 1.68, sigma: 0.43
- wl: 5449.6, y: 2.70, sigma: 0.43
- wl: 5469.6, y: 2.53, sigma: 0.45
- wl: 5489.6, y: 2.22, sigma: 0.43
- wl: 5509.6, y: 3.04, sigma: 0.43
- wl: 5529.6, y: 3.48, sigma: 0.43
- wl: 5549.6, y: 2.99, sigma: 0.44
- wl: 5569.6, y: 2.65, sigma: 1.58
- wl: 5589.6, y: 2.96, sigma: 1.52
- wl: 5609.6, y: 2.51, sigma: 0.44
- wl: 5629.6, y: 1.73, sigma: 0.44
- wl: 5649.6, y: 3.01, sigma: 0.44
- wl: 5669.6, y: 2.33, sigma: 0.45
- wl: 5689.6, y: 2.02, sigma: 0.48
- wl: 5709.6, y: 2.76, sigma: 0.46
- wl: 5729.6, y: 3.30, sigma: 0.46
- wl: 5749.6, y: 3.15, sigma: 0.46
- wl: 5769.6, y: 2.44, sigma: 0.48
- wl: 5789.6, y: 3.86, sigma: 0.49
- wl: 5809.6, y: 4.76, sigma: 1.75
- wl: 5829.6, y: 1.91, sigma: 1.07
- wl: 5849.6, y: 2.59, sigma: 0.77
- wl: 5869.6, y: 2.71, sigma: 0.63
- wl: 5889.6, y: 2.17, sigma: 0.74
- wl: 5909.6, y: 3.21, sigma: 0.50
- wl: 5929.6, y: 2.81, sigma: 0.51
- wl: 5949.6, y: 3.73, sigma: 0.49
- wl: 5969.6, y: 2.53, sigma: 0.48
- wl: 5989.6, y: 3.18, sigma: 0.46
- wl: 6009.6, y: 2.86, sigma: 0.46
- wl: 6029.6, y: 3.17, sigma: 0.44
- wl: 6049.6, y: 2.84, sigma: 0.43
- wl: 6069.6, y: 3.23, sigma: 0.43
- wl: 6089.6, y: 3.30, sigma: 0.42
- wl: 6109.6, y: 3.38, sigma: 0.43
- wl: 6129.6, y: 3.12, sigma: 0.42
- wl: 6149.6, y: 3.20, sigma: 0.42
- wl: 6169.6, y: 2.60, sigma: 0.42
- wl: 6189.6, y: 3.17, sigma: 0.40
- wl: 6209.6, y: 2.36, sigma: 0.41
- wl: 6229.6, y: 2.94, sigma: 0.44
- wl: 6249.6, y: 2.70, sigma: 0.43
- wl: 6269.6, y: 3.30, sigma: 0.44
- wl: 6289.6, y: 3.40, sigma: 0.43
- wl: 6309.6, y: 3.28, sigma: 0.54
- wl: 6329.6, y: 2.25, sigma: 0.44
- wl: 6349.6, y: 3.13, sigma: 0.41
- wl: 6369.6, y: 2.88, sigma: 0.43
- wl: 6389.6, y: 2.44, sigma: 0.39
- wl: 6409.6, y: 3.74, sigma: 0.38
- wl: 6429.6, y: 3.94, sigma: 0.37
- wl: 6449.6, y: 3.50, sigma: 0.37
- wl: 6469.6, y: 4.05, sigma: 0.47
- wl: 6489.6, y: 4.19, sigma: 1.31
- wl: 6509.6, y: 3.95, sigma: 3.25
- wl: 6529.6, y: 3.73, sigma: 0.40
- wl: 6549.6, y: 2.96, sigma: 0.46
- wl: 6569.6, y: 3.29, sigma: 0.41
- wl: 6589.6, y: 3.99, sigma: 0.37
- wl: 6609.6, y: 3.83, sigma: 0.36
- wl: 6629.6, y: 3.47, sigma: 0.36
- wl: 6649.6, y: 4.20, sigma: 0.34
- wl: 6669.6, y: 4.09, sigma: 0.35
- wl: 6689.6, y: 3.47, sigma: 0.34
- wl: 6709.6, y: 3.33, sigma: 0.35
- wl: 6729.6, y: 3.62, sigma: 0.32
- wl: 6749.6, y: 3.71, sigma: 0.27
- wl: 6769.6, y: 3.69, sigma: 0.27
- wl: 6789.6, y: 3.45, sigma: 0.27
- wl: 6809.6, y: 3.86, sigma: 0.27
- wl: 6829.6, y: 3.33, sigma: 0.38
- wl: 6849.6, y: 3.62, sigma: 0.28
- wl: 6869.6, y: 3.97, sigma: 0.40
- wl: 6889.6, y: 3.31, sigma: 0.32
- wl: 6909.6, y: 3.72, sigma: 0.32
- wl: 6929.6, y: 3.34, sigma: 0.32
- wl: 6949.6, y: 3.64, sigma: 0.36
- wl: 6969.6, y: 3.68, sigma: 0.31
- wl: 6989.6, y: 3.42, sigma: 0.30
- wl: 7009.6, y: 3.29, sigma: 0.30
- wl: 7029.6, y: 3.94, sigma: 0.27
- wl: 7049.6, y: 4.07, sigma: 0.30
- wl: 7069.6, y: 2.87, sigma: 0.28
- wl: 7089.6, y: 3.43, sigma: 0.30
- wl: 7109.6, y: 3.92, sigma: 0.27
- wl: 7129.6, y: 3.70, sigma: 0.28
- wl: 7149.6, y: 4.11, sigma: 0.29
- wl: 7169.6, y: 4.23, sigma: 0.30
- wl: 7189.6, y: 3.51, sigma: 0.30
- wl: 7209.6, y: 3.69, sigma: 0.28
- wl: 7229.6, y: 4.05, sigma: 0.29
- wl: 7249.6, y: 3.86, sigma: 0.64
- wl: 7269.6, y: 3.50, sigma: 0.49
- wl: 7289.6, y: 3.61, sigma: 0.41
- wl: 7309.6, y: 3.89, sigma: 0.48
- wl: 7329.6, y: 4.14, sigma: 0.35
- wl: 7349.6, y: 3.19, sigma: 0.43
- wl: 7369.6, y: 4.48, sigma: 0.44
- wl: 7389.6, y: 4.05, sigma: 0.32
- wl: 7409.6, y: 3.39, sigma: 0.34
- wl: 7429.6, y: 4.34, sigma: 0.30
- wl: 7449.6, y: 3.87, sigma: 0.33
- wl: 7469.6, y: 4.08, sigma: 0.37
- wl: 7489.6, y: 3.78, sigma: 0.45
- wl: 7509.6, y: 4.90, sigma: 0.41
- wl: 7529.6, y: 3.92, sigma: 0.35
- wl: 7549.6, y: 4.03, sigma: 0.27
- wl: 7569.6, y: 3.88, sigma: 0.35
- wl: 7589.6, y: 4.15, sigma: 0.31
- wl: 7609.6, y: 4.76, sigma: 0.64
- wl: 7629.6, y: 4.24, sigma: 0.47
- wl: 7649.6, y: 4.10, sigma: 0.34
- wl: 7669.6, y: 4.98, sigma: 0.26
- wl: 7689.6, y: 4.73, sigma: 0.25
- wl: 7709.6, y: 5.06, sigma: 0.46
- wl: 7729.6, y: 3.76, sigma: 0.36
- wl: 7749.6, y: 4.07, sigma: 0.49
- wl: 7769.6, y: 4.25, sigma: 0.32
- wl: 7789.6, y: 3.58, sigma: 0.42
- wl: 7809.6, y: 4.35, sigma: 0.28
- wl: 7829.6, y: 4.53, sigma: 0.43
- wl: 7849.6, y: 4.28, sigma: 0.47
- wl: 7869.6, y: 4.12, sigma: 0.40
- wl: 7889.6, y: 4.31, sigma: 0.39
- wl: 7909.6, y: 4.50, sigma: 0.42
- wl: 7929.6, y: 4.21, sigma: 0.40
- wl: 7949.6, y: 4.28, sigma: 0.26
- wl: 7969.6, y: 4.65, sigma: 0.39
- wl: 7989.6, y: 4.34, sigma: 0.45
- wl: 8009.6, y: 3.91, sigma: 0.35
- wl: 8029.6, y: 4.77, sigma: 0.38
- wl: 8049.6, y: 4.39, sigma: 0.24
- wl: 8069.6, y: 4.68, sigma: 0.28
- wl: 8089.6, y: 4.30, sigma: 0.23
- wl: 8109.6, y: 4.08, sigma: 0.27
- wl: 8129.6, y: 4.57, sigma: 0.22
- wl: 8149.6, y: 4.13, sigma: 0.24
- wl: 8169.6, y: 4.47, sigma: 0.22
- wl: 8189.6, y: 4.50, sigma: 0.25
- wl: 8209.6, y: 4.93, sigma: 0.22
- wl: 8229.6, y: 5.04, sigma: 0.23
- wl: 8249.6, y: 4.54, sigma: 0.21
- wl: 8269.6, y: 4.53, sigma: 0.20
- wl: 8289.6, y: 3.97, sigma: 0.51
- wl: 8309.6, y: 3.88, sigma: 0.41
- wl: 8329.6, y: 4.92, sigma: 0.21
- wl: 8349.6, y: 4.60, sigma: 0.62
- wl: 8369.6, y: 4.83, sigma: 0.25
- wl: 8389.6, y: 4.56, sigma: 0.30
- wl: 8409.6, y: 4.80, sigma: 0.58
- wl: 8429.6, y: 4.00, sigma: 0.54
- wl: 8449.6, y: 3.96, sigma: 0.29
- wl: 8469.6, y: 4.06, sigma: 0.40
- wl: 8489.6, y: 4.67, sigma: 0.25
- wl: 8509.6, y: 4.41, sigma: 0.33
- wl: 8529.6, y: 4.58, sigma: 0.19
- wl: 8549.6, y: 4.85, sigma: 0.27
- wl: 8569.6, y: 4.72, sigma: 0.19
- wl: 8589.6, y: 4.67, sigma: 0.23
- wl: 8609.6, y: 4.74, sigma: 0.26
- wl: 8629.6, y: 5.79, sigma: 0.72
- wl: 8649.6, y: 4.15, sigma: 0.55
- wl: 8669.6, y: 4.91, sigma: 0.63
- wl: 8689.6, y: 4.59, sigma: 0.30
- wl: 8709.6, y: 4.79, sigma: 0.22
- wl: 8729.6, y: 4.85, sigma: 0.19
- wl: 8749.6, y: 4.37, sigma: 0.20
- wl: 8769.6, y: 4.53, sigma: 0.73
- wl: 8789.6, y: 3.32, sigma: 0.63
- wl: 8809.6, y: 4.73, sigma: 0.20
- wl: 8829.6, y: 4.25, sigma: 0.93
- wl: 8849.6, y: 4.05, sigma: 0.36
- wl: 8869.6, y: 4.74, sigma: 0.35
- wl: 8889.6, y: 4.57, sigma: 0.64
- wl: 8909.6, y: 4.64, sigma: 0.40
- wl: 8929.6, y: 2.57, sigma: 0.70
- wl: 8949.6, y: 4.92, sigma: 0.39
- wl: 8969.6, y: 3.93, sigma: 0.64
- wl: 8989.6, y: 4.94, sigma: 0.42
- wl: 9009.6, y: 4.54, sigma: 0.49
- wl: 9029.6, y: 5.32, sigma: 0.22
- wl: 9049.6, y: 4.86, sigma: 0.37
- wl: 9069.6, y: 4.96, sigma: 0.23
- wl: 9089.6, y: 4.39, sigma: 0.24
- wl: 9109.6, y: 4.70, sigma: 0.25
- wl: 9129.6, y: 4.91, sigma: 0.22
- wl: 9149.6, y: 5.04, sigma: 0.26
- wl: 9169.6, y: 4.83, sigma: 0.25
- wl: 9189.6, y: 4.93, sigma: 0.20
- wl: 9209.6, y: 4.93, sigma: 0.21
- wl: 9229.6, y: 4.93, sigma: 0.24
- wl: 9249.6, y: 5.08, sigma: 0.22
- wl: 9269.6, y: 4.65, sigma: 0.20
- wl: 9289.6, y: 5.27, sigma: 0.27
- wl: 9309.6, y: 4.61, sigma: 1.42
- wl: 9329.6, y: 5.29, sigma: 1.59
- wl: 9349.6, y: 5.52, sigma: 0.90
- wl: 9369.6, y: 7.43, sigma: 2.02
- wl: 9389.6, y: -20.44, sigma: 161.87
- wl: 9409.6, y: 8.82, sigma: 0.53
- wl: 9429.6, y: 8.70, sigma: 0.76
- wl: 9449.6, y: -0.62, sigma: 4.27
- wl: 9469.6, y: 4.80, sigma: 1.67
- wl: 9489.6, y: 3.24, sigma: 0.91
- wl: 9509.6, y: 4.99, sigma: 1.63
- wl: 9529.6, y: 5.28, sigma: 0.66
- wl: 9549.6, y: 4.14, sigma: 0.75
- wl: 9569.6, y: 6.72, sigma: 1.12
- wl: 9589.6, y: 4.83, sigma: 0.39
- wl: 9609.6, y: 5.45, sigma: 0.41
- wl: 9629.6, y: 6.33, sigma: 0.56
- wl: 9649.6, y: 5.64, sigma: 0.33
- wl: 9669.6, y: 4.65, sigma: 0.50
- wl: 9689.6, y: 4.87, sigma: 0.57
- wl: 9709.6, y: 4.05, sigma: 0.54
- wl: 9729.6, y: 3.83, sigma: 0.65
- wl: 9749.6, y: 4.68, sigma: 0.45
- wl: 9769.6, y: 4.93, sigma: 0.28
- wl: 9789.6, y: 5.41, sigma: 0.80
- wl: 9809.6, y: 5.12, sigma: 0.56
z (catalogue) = 0.43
